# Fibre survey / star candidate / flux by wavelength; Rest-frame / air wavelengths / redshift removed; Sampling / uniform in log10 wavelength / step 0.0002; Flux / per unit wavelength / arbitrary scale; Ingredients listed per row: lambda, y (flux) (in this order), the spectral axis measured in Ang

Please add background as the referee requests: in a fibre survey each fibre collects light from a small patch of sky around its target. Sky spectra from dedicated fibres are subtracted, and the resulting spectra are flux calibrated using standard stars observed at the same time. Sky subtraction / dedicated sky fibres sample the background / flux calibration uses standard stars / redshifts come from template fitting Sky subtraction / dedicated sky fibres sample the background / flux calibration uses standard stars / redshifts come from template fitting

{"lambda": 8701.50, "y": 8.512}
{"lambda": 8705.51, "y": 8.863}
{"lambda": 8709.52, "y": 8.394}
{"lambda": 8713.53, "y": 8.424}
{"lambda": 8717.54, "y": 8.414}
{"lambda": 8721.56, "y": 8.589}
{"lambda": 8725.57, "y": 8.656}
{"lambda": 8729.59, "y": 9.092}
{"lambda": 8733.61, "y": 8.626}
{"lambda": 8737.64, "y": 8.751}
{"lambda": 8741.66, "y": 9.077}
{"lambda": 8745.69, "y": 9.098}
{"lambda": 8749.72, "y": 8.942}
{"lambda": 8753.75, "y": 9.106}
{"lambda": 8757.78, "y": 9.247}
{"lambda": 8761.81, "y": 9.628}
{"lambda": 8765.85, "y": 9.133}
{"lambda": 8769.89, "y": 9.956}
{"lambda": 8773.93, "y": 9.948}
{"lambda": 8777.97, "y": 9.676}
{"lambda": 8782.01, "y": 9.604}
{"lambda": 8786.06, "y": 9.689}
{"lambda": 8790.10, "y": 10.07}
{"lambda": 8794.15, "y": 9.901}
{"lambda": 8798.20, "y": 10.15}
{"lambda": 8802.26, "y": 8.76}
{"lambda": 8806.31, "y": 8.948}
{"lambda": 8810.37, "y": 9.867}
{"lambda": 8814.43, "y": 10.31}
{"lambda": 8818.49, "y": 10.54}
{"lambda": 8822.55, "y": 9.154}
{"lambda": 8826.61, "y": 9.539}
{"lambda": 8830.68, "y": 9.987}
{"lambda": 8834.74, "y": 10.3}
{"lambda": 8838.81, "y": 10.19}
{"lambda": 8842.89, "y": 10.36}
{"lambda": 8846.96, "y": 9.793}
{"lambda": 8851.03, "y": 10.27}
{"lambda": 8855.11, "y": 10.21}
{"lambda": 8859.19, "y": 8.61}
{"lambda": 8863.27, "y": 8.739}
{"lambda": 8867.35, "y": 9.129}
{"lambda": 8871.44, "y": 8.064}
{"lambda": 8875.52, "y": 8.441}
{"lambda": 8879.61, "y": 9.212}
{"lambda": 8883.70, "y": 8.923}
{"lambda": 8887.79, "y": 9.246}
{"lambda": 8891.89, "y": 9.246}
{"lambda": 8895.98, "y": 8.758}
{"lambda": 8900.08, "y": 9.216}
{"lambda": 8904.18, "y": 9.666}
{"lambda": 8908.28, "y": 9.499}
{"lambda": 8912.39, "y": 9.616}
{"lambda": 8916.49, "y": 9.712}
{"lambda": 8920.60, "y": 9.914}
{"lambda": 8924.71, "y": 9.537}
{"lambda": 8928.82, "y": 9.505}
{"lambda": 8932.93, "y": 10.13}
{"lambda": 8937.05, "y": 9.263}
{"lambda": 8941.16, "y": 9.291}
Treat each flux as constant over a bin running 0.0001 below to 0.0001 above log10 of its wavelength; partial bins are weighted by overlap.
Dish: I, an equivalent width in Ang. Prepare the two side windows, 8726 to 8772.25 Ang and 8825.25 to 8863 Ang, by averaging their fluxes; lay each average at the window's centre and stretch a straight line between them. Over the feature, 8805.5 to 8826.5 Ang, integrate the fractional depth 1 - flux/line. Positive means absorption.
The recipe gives -0.3 Ang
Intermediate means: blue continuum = 9.14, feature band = 9.79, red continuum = 9.87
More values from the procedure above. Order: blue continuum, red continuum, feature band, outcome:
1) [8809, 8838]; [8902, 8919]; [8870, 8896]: 2.32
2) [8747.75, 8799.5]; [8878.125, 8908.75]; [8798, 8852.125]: -2.38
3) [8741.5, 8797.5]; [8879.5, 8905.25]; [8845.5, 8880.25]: 0.38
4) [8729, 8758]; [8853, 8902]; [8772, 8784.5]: -1.07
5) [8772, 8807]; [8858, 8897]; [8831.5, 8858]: -2.83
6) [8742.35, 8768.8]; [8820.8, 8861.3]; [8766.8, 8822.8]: -1.54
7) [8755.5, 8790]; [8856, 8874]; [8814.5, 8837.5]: -2.11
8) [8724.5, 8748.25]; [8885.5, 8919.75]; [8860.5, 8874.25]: 0.96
